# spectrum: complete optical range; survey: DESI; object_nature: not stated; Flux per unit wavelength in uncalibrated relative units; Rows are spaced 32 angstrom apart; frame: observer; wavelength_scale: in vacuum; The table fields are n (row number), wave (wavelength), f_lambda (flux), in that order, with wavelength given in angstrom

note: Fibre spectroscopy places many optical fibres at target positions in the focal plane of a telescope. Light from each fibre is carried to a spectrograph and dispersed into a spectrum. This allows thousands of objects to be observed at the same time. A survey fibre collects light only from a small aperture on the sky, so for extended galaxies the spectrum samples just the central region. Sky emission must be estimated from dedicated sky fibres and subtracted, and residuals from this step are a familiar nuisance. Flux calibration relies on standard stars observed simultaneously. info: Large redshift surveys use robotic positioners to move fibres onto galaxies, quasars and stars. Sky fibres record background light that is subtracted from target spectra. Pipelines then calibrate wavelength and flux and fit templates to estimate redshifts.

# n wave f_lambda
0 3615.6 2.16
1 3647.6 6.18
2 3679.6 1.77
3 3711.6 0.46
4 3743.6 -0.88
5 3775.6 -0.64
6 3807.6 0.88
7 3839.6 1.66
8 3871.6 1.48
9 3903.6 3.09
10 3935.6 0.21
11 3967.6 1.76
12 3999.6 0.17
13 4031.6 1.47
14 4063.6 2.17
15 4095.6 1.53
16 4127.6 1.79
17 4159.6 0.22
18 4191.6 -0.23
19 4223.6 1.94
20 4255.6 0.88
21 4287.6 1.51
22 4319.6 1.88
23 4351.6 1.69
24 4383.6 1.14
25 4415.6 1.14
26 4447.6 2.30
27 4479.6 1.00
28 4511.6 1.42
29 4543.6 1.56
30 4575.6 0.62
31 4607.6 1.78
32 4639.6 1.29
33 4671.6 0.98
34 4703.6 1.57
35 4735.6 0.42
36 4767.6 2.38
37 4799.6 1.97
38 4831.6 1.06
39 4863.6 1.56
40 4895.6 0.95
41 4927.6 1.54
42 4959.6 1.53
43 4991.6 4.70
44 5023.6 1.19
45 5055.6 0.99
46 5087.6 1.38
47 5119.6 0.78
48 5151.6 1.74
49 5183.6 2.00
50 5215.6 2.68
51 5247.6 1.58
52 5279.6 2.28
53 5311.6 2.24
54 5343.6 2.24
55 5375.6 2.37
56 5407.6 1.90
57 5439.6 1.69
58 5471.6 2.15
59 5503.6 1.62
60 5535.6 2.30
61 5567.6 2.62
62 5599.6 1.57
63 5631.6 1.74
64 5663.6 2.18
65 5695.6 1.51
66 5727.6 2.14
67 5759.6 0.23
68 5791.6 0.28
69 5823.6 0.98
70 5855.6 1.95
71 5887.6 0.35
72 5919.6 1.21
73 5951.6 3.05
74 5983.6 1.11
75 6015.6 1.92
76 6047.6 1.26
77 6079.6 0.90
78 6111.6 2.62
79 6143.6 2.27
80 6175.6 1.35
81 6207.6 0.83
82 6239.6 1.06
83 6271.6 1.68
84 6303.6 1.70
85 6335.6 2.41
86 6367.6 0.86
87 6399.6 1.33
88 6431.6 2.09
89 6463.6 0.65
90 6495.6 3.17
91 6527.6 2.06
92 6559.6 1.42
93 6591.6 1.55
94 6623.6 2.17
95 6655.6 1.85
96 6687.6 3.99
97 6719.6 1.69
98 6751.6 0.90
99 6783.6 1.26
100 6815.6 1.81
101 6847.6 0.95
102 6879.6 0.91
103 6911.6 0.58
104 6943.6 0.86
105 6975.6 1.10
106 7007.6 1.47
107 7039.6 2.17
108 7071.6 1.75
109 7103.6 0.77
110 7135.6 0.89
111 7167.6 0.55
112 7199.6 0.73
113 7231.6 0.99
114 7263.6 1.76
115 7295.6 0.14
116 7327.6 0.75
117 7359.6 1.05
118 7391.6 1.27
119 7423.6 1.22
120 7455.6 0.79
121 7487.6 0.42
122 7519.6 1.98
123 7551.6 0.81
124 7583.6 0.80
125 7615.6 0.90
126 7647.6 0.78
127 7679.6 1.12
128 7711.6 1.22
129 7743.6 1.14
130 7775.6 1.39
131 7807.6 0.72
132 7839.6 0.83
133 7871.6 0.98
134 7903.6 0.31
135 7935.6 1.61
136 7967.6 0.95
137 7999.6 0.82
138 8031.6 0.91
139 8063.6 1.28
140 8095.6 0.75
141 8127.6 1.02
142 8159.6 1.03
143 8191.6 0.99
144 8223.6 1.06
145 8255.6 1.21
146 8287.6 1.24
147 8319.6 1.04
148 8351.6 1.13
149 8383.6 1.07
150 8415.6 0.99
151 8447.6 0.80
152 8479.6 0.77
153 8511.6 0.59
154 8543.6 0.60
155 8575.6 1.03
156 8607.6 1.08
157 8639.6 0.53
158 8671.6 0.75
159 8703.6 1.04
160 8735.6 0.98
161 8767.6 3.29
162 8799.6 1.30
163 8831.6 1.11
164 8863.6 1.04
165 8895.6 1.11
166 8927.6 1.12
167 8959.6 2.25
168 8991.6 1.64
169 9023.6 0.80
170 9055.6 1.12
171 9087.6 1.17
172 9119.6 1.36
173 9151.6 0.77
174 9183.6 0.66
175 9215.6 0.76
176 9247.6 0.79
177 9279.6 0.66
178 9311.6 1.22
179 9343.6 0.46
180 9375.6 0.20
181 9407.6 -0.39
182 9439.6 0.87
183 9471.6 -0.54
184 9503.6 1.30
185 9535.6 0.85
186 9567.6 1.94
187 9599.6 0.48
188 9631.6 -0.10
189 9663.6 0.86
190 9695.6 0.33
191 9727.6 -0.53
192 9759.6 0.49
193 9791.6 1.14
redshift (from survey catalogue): 0.34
